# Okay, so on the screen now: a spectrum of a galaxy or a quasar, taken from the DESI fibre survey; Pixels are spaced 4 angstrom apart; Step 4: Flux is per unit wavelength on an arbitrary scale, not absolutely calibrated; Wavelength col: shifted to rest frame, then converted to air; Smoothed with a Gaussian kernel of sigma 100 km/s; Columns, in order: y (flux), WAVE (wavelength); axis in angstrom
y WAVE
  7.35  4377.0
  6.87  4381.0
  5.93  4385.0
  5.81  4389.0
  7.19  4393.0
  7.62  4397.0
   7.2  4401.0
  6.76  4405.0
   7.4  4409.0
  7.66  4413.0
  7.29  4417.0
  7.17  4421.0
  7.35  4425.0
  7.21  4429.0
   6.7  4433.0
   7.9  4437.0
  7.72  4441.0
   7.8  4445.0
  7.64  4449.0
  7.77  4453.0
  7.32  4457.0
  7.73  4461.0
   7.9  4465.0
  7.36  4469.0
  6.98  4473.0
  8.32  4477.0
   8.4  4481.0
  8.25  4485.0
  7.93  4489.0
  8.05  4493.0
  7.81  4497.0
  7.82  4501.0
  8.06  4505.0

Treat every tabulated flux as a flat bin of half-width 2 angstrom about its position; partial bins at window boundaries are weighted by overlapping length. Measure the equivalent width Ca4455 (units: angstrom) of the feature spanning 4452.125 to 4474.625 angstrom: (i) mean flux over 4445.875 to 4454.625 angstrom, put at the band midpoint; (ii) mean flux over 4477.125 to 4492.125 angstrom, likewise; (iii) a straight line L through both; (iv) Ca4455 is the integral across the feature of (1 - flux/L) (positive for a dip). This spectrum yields 1.1 angstrom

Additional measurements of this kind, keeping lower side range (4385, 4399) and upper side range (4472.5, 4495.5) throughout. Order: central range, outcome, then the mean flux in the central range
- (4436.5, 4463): -0.45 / 7.69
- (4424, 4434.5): 0.27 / 7.08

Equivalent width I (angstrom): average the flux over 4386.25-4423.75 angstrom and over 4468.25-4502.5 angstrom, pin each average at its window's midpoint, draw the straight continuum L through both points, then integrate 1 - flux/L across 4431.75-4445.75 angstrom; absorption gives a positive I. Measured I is -0.21 angstrom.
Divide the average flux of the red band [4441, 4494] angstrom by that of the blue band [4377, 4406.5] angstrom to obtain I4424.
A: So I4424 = 1.15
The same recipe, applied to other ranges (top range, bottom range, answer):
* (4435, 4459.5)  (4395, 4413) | 1.06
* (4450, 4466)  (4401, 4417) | 1.05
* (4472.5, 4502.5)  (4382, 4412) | 1.16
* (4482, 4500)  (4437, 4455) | 1.03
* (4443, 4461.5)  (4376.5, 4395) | 1.16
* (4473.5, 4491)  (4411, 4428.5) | 1.10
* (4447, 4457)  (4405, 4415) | 1.03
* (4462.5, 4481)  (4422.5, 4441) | 1.05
